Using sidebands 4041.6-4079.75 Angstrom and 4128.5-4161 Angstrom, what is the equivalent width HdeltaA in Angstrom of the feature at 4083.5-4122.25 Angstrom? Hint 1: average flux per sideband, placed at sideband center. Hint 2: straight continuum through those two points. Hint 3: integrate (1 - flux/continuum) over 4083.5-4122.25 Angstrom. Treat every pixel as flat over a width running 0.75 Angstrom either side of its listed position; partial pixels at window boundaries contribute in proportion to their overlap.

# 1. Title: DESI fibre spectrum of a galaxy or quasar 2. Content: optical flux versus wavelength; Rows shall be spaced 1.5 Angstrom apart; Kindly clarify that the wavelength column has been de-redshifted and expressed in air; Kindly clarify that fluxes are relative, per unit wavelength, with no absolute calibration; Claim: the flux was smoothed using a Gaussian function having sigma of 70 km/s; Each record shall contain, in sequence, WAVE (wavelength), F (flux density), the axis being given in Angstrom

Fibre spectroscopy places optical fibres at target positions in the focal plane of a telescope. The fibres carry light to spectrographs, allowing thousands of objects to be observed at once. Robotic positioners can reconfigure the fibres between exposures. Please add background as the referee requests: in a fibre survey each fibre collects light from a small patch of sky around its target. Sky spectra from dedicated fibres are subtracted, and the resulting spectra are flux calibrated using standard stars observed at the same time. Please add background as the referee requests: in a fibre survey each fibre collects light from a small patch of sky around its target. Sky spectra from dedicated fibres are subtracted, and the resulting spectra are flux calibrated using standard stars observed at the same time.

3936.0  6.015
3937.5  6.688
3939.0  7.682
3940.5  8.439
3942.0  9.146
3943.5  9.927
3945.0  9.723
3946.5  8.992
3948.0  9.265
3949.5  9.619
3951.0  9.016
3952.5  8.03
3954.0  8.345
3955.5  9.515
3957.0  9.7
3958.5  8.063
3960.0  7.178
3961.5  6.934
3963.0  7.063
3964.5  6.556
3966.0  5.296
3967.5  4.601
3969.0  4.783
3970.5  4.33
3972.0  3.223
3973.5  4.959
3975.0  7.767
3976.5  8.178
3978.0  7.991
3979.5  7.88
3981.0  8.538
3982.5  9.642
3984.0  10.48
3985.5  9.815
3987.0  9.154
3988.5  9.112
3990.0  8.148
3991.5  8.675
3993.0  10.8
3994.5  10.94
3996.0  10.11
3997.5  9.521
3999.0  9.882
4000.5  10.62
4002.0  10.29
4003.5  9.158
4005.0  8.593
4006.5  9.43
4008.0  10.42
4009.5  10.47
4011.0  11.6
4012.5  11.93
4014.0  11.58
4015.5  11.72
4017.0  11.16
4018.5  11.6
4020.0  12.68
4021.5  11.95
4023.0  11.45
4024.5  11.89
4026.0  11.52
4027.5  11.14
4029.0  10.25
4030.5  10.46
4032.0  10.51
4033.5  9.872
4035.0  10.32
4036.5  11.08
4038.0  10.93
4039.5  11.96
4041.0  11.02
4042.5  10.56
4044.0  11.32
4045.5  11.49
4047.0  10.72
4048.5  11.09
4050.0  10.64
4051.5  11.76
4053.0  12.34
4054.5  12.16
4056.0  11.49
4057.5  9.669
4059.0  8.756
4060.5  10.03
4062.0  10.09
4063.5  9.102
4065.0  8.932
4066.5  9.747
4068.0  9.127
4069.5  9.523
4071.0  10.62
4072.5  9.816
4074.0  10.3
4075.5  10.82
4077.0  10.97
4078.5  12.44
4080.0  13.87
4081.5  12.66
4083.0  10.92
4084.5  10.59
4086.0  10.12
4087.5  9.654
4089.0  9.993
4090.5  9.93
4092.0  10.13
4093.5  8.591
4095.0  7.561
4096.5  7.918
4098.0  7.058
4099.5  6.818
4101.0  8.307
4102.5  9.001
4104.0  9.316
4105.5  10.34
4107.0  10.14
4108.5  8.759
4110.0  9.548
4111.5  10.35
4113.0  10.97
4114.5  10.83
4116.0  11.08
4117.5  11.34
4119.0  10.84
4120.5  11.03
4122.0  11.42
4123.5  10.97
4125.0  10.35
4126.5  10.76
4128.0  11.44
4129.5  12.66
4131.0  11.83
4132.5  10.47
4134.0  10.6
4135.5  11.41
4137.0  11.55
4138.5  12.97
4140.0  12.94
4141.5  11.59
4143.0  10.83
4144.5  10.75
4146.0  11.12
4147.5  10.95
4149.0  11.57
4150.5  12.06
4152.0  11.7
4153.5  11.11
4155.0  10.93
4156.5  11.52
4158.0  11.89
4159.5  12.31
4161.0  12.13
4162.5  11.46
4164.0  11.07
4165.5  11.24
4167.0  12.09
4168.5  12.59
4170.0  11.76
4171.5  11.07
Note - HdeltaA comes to 5.0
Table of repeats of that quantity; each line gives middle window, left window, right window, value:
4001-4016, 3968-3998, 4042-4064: -2.27 Angstrom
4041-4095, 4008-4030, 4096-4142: 2.16 Angstrom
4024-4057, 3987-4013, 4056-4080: -3.35 Angstrom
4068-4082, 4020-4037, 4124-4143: 0.19 Angstrom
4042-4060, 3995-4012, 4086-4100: -3.15 Angstrom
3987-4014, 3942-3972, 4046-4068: -3.45 Angstrom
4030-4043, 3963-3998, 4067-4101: -2.59 Angstrom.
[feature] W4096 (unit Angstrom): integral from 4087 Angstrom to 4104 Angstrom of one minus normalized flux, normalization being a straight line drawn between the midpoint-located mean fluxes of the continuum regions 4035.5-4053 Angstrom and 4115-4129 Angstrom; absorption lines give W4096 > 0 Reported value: 3.8 Angstrom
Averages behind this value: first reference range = 11.2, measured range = 8.65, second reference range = 11.1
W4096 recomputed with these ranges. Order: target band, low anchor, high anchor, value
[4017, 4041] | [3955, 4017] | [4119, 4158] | -4.4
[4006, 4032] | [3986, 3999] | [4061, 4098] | -4.0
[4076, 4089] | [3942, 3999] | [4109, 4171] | -1.3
